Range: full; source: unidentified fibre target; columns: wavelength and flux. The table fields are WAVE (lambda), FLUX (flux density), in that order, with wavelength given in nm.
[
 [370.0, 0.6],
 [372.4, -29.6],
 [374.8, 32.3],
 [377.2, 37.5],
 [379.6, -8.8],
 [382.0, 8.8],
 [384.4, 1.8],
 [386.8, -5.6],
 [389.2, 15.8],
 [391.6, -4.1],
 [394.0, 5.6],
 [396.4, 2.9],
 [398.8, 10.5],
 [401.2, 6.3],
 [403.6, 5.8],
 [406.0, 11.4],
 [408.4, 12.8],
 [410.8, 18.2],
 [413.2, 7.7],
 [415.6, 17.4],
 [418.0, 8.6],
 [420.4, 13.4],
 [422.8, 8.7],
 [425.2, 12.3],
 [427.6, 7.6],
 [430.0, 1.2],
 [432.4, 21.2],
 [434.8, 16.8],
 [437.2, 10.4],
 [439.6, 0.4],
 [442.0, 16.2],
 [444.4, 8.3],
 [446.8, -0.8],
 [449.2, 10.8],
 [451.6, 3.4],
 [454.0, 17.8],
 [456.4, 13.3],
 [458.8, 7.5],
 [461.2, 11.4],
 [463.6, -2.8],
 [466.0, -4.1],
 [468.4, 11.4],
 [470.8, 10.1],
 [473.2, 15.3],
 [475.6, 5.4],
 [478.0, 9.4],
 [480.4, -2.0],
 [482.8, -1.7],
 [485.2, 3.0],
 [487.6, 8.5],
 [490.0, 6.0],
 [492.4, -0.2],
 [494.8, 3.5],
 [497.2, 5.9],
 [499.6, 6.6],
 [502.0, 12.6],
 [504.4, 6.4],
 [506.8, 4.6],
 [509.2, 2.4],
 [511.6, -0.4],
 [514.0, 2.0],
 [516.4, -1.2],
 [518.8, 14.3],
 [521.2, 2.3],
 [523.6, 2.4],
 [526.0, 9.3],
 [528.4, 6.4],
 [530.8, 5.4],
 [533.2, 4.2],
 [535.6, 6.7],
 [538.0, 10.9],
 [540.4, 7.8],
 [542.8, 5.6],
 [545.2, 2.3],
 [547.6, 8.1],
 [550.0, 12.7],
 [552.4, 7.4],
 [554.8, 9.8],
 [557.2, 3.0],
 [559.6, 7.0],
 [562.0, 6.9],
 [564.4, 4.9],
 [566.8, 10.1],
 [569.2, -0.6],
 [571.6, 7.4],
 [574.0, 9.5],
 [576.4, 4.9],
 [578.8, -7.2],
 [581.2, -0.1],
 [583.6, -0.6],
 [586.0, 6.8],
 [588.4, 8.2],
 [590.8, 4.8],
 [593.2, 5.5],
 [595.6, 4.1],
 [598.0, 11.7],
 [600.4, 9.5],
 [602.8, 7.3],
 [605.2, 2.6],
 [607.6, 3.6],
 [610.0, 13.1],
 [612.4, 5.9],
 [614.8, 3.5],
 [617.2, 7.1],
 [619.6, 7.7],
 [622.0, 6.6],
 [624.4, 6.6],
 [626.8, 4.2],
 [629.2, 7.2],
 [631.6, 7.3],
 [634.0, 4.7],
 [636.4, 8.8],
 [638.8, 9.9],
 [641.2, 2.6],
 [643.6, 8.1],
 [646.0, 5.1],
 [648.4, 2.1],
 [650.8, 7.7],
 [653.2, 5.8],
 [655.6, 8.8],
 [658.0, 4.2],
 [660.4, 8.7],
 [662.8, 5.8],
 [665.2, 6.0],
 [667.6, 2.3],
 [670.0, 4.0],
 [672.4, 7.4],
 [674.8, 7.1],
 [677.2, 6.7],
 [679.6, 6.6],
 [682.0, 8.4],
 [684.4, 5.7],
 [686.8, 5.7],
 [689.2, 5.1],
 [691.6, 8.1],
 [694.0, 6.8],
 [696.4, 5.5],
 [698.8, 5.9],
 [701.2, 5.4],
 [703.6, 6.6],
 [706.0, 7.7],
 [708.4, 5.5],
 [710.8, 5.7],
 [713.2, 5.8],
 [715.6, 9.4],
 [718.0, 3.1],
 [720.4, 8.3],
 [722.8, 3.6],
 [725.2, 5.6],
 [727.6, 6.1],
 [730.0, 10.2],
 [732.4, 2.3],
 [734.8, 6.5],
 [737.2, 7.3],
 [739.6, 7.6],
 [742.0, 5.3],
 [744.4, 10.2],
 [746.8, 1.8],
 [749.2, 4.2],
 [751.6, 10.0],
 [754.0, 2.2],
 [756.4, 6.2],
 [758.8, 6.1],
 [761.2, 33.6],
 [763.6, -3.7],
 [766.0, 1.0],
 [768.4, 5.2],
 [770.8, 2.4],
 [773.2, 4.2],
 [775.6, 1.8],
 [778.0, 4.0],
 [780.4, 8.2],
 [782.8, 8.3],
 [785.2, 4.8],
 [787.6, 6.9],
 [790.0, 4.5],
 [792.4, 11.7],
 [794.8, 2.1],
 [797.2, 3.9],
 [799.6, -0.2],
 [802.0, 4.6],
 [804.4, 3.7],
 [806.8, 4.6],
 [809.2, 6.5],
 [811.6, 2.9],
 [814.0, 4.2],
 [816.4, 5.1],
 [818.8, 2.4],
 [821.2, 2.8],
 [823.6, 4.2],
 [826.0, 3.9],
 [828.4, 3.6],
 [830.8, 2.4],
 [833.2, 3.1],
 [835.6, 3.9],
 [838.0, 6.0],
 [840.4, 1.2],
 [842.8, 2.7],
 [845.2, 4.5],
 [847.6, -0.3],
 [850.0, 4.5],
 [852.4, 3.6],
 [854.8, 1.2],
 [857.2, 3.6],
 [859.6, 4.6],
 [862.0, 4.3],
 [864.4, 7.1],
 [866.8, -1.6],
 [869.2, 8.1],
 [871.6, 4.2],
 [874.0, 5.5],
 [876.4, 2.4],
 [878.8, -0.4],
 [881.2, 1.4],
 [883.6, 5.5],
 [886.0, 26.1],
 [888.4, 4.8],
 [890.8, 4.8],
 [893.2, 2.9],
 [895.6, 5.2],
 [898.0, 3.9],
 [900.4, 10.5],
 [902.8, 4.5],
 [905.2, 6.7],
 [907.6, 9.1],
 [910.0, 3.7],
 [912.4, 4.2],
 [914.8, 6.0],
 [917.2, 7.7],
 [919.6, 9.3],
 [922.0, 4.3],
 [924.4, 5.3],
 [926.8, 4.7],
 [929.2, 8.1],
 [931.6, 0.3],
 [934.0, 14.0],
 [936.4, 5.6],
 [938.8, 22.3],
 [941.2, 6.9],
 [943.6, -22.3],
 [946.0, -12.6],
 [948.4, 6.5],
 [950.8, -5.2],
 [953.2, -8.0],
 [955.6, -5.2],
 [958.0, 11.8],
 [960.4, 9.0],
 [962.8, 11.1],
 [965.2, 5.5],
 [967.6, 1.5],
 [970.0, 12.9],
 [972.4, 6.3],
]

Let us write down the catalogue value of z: 1.38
